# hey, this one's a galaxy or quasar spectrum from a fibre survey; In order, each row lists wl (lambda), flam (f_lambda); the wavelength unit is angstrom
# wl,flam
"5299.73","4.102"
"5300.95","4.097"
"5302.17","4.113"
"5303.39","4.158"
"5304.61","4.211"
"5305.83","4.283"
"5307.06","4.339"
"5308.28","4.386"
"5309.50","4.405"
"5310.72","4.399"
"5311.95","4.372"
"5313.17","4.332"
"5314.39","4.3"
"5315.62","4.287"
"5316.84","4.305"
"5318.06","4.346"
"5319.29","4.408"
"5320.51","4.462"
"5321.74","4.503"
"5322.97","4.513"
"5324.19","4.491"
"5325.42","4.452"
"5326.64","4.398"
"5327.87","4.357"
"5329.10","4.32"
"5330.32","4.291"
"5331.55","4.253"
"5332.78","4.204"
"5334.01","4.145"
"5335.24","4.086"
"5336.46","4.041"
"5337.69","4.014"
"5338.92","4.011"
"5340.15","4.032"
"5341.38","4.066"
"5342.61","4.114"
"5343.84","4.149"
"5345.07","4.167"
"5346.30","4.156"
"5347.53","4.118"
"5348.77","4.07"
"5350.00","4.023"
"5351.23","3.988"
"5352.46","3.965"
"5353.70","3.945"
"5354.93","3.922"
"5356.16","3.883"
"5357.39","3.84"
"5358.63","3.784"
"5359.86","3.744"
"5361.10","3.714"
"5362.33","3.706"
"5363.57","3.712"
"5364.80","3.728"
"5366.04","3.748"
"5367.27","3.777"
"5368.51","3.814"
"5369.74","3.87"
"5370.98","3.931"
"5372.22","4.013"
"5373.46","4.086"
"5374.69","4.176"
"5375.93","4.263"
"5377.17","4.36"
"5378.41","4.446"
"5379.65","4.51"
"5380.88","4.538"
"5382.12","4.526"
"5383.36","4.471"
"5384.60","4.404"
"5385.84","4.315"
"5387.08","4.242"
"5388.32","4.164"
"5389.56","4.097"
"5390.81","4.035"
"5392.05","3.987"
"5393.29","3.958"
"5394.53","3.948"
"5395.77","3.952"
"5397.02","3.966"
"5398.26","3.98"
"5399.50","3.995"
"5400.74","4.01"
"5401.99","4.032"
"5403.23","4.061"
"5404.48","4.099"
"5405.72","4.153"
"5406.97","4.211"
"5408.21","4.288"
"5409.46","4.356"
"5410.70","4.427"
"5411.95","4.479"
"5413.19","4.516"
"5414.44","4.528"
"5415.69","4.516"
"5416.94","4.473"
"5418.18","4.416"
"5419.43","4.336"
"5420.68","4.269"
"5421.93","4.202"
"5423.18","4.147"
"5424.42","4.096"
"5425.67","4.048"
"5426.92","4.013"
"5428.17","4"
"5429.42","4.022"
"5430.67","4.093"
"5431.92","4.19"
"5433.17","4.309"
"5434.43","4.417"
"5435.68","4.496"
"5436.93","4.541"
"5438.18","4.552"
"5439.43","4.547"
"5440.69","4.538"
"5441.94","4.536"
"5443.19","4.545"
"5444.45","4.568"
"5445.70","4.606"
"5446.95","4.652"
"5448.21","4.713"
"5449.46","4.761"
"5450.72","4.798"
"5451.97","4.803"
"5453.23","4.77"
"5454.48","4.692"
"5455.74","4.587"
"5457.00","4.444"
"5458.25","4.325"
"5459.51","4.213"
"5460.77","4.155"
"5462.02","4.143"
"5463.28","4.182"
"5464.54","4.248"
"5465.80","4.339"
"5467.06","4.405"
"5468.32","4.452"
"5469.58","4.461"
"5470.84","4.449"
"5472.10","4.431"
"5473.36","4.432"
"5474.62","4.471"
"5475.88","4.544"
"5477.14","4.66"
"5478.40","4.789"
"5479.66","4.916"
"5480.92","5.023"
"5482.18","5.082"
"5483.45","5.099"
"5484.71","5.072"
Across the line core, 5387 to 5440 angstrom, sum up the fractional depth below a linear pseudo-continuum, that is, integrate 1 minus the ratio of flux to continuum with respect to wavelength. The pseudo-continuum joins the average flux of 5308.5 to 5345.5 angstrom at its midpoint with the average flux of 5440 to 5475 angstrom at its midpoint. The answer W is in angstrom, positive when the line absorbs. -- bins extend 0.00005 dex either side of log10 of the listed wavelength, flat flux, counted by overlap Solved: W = 2.5 angstrom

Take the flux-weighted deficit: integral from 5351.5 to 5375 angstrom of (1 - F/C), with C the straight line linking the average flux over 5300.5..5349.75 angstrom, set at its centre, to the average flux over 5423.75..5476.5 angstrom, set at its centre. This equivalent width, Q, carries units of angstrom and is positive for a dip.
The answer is 2.4 angstrom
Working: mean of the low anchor 4.25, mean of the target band 3.86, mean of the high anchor 4.42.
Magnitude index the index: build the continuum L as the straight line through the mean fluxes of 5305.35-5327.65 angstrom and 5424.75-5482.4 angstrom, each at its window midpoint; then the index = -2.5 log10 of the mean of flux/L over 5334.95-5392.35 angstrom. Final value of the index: 0.09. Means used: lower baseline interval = 4.39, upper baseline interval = 4.47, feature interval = 4.06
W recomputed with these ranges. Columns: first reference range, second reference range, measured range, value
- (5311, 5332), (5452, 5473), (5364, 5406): 2.7 angstrom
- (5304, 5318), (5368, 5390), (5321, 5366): 2.2 angstrom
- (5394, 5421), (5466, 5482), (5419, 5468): 0.4 angstrom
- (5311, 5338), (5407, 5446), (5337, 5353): 1.0 angstrom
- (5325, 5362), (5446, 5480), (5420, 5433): 0.8 angstrom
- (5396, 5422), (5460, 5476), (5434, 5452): -1.2 angstrom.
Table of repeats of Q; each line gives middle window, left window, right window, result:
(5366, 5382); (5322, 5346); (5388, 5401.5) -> -0.27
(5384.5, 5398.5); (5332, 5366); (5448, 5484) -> 0.36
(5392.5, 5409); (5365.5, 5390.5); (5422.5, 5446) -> 0.74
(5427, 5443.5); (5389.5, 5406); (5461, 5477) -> -0.57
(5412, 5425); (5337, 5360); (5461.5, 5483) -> -0.16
